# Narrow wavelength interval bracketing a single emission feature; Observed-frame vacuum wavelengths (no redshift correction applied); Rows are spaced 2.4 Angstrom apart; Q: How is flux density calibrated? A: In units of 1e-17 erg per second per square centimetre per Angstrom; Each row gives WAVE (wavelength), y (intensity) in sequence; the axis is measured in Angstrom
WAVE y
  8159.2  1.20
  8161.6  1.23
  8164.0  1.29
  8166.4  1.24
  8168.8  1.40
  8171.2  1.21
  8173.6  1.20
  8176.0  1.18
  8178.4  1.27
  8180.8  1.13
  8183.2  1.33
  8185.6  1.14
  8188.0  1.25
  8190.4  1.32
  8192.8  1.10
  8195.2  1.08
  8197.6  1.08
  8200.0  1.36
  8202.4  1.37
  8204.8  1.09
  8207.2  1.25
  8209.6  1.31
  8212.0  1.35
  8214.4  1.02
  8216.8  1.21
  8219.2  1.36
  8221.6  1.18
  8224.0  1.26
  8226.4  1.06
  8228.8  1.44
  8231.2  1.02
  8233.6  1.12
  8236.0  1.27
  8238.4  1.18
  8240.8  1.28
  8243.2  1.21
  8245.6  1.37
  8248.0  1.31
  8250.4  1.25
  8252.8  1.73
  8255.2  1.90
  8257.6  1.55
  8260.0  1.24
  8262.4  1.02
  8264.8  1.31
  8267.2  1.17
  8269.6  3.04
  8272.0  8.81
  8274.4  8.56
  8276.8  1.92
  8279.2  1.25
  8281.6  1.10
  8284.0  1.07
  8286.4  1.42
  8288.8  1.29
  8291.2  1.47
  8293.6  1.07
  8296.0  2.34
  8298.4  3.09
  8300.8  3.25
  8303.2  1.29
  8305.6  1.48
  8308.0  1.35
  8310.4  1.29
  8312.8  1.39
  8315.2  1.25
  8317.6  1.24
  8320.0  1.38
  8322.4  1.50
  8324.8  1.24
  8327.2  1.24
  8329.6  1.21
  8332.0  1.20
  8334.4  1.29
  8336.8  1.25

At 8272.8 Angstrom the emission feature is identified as H-alpha 6563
